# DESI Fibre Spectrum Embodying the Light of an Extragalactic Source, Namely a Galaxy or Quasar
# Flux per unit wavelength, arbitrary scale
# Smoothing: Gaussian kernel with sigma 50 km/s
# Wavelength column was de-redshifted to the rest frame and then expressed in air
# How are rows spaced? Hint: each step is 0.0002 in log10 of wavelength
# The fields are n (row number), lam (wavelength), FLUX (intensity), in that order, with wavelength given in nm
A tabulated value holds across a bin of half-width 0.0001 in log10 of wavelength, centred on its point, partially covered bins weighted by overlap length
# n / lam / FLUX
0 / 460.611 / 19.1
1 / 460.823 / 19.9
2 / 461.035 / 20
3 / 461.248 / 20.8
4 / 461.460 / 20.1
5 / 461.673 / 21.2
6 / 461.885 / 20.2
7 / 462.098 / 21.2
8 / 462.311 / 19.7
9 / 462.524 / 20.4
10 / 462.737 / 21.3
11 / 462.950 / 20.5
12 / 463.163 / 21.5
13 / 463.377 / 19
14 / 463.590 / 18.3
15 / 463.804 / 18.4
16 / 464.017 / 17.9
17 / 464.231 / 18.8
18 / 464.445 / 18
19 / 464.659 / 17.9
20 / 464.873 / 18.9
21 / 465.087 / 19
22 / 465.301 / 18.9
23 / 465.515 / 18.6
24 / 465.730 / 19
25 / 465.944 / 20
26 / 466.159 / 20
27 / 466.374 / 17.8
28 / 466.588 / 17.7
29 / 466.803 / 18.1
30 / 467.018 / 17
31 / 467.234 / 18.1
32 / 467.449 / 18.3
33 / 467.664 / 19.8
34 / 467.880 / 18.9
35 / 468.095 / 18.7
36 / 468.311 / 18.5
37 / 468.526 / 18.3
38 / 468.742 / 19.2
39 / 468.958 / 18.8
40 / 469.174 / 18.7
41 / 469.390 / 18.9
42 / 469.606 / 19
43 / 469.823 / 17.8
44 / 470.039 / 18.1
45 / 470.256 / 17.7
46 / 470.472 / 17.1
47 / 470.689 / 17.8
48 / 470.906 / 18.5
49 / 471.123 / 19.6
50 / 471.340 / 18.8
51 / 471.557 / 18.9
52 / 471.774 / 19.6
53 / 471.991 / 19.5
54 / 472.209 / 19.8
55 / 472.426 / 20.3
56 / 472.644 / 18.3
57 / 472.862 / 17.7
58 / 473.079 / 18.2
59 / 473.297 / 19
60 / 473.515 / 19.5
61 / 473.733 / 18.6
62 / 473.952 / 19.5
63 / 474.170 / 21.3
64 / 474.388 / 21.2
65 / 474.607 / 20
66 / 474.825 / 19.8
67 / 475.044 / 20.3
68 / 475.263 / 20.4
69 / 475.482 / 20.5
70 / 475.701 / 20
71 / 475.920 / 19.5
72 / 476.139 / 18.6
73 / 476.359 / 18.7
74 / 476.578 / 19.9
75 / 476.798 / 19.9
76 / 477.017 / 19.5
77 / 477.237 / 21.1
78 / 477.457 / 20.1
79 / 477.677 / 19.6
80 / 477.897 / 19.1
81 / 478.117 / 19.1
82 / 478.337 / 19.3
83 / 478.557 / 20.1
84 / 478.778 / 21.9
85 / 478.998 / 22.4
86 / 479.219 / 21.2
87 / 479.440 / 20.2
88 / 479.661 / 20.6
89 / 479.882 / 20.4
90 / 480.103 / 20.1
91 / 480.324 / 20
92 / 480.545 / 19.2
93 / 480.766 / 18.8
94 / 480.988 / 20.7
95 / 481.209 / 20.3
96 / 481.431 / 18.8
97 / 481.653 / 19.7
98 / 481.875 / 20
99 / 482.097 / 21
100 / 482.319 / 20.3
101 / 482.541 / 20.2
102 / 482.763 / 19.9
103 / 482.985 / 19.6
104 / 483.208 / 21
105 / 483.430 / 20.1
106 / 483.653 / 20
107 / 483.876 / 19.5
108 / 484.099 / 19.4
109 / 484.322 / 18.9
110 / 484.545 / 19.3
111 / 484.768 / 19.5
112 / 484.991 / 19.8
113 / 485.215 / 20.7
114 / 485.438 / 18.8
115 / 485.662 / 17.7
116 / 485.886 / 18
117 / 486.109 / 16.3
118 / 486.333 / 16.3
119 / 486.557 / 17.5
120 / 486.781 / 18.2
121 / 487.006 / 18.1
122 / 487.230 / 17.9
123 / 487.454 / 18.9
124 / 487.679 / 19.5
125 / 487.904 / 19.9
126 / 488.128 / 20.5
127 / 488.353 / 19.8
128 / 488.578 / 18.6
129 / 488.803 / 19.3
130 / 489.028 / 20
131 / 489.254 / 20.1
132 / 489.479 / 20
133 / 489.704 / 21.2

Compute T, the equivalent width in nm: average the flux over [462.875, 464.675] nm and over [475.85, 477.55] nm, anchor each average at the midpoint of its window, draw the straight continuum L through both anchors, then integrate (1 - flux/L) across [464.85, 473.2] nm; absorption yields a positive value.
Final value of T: 0.25 nm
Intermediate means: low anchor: 18.9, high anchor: 19.7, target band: 18.7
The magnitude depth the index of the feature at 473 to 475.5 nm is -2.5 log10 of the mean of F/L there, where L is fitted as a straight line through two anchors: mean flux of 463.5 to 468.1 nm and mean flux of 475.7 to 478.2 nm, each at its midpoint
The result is -0.029 mag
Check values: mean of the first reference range 18.5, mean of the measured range 19.9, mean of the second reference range 19.6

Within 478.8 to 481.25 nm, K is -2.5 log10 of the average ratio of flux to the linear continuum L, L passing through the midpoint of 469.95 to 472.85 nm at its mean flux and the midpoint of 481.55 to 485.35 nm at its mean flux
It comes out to -0.04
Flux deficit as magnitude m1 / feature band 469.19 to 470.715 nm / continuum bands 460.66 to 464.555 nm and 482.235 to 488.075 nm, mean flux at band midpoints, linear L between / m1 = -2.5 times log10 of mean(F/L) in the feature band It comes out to 0.08 mag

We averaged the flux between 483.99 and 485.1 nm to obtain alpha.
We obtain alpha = 19.4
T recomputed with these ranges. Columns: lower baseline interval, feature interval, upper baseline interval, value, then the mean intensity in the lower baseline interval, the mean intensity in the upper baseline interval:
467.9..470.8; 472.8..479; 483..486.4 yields -0.373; 18.4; 19.1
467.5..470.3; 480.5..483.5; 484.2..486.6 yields -0.240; 18.7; 18.5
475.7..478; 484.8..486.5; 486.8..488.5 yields 0.087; 19.6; 19.2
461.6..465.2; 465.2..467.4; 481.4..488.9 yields 0.110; 19.5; 19.2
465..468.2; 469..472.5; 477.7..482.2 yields 0.069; 18.7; 20.1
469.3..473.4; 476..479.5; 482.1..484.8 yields -0.133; 18.7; 19.9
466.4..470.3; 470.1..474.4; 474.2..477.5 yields 0.057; 18.4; 20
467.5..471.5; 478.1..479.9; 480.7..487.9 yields -0.159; 18.6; 19.2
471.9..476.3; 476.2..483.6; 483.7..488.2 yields -0.349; 19.6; 18.7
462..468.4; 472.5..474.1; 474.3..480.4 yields 0.078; 19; 20.1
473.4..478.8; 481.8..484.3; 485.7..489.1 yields -0.130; 19.9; 18.6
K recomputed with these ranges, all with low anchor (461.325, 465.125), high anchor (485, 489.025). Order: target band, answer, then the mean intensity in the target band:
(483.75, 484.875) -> -0.03 mag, 19.3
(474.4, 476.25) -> -0.05 mag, 19.9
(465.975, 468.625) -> 0.05 mag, 18.5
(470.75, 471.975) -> 0.01 mag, 19.1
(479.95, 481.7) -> -0.05 mag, 19.7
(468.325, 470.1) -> 0.04 mag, 18.6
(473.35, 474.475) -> -0.04 mag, 19.9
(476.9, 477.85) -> -0.05 mag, 20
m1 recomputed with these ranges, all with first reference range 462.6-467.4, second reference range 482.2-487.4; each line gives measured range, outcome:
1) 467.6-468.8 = 0.00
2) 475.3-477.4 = -0.05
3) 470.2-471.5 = 0.03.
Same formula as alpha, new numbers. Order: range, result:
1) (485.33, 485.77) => 18.2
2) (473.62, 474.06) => 19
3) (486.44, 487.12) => 17.9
